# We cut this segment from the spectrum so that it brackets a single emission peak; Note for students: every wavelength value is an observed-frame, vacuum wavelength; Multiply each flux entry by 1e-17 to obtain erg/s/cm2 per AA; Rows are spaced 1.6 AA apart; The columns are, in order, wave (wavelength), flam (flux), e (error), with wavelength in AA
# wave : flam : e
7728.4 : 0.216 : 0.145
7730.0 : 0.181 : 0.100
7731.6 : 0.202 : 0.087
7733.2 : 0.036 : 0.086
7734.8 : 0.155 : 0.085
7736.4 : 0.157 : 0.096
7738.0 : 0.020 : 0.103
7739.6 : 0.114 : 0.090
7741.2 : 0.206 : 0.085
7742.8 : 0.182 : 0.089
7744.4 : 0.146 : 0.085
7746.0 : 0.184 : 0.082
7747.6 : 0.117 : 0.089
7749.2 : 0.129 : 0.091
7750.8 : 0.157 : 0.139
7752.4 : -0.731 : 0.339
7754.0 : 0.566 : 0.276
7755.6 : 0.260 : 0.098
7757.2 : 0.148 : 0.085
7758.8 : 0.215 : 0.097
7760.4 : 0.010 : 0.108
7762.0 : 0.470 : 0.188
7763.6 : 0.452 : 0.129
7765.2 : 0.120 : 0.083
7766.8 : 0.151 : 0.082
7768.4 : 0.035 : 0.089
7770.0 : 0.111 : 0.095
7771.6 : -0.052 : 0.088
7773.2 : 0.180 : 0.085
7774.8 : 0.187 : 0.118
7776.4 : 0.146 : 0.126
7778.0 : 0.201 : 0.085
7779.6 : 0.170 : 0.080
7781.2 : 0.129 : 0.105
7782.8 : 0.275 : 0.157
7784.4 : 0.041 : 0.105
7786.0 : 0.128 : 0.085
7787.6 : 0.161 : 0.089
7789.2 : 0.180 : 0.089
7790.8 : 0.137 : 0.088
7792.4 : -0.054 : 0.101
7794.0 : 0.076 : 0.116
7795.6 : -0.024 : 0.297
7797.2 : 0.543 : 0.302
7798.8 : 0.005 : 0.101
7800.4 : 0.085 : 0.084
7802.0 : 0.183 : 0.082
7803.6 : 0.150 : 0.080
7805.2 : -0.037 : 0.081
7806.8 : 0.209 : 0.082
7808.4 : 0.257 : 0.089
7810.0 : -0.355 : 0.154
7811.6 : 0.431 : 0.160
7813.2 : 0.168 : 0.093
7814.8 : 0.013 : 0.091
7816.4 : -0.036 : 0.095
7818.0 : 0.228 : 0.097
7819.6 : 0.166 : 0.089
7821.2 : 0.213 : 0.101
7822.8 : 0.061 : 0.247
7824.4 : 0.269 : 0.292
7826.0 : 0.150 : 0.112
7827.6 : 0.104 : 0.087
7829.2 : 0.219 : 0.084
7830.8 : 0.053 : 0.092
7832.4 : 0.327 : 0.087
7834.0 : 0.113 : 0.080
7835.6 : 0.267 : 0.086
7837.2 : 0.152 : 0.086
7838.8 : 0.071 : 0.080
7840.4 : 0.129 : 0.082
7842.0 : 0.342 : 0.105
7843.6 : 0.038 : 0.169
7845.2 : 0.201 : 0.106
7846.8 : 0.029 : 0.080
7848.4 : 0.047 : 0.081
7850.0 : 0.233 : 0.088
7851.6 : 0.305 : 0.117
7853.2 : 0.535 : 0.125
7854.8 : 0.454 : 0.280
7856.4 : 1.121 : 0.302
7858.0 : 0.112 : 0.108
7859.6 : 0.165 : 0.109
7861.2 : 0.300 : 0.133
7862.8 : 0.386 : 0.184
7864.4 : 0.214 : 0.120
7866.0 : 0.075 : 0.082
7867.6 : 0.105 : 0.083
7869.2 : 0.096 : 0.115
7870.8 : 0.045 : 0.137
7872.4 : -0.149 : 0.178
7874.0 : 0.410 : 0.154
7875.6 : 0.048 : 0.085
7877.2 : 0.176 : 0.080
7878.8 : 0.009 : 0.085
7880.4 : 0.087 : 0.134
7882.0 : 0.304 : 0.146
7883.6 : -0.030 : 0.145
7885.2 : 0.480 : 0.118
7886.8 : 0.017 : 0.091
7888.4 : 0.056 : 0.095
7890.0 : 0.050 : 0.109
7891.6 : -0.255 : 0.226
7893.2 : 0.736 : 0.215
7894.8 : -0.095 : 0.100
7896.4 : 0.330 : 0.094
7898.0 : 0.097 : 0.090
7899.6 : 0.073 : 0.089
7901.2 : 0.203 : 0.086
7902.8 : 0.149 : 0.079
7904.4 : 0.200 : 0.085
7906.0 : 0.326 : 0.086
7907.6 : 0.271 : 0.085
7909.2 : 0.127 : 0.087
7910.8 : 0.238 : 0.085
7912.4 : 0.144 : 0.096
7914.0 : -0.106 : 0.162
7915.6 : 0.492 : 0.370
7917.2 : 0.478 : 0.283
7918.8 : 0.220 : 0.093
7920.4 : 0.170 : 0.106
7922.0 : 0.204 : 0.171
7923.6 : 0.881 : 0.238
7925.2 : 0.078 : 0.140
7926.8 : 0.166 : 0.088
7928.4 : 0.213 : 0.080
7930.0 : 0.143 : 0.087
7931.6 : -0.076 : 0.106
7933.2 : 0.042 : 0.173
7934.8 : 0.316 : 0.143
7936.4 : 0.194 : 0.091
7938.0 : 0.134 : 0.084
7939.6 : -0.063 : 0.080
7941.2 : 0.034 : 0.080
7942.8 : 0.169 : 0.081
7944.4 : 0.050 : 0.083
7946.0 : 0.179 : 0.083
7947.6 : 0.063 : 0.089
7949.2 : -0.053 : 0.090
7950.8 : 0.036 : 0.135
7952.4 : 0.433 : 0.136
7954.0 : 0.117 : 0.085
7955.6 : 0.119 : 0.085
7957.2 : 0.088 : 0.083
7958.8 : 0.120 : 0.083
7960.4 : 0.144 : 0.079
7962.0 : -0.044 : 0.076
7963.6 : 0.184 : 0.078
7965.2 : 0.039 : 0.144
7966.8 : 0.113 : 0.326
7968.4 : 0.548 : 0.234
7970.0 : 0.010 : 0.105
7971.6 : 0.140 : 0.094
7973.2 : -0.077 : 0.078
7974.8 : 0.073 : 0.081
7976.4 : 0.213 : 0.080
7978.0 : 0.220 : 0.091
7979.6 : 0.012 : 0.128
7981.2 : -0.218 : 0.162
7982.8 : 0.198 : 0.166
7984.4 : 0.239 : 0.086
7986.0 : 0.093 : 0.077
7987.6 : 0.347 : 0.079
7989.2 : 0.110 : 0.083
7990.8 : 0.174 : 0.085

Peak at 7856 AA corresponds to H-beta 4861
